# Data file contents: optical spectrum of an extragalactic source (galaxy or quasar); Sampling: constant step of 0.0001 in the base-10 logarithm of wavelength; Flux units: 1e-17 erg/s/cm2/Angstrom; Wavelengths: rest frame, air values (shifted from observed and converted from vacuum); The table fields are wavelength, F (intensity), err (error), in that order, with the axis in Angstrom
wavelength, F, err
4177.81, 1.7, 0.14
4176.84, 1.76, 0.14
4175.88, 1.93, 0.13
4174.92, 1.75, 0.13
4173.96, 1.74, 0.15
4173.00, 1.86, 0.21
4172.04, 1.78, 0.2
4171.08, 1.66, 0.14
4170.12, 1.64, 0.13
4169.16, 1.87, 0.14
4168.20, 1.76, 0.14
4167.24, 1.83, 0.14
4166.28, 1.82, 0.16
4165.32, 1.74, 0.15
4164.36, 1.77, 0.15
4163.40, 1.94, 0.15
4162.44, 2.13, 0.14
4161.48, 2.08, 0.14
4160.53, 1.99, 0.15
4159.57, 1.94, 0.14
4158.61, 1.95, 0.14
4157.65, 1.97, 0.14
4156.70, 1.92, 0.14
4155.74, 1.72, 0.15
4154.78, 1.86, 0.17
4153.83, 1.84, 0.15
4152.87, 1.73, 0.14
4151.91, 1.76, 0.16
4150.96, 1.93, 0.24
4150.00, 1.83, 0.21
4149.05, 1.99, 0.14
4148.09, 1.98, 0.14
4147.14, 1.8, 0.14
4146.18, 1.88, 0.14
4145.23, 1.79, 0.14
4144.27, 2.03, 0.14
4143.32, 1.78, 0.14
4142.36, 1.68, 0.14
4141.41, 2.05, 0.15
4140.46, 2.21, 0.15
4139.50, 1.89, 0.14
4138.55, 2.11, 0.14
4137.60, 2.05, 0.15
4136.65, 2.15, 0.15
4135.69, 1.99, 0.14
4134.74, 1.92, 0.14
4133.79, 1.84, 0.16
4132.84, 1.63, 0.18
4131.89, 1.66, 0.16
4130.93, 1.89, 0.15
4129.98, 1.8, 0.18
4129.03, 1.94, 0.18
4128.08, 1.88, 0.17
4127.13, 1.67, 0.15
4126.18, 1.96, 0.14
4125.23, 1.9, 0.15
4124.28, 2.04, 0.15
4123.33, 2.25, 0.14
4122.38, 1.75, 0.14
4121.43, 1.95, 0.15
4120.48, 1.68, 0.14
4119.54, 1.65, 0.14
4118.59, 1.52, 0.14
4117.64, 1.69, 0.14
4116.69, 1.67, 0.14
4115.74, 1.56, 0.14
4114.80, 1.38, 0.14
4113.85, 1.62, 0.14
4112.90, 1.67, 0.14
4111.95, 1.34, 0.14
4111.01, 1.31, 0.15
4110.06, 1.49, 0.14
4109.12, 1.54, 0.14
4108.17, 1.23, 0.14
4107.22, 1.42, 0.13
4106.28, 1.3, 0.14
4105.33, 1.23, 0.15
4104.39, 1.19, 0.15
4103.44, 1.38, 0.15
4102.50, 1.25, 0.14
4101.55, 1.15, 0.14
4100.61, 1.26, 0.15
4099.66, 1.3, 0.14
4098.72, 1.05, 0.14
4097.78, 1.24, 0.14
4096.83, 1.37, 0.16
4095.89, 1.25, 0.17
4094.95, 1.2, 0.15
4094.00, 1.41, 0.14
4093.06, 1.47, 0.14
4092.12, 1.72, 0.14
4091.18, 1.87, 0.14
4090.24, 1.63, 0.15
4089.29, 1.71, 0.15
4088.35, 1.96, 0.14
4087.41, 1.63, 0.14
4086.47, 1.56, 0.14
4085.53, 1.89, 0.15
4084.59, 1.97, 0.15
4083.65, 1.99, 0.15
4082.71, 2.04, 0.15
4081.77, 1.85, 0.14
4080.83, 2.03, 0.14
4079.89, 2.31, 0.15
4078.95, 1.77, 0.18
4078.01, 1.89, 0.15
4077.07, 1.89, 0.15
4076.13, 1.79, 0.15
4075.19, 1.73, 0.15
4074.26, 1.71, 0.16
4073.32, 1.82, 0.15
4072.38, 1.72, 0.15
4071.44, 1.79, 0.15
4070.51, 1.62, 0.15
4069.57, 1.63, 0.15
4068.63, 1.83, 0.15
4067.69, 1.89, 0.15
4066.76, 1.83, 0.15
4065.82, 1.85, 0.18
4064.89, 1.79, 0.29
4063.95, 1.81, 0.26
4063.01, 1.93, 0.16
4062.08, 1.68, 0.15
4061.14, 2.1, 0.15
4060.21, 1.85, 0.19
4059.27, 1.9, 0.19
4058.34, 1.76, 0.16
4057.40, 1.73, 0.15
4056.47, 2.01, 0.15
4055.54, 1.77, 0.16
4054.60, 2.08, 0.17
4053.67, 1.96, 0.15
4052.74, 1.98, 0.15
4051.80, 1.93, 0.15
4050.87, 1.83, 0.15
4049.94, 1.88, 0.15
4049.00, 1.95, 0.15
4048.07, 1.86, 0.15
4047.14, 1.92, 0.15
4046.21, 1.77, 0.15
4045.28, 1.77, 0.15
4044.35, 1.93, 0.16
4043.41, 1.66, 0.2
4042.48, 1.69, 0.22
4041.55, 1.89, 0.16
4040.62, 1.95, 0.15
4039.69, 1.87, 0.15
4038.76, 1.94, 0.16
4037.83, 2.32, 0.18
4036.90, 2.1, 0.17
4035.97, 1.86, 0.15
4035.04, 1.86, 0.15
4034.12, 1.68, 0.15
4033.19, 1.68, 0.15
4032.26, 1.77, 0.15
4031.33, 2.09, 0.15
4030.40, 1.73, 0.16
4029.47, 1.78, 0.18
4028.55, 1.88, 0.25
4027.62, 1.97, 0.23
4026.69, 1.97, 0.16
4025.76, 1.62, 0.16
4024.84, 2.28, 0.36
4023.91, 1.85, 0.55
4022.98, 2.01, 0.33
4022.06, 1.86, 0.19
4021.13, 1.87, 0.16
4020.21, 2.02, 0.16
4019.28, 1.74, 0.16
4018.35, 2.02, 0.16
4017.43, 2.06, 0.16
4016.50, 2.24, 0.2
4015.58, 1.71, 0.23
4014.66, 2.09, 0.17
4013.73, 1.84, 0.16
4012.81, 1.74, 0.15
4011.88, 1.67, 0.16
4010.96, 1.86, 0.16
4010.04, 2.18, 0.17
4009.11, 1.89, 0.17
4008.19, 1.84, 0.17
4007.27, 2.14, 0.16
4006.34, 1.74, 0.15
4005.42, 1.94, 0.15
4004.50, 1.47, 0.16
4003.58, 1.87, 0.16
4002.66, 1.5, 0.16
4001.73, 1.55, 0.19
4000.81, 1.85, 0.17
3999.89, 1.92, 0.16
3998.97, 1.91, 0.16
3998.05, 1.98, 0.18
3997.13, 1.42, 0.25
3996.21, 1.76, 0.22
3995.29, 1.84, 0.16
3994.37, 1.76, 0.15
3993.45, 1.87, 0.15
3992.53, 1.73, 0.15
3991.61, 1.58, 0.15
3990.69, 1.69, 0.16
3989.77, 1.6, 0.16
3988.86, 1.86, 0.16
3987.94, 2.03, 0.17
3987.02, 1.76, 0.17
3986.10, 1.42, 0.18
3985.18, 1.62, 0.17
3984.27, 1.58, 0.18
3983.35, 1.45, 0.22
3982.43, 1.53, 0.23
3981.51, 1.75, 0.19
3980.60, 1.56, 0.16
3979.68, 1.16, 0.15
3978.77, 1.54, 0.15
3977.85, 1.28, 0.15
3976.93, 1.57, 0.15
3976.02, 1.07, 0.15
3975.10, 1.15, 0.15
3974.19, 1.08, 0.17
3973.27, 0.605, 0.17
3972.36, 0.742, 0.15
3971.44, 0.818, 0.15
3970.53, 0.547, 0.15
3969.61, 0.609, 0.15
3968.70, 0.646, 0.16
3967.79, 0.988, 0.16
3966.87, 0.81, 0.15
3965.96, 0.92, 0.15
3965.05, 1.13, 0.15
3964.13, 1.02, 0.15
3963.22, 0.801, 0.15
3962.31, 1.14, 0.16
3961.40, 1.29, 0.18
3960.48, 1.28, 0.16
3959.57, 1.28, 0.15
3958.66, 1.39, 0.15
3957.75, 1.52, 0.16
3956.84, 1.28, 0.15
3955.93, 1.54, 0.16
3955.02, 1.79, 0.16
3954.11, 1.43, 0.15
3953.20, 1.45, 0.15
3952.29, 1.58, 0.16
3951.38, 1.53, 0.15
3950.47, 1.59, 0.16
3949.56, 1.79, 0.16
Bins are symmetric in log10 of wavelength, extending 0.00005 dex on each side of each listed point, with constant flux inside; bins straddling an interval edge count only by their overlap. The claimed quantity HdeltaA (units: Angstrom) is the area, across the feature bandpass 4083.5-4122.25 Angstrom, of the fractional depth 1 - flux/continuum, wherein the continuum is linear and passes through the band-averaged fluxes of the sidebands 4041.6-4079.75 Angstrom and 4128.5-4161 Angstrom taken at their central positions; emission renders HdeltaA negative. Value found 7.6 Angstrom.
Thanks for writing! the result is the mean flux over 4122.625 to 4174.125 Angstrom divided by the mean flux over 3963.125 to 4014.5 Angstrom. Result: 1.26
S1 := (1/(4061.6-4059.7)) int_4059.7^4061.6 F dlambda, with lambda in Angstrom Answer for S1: 1.97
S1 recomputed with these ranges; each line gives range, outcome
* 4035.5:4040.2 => 2.02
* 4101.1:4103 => 1.2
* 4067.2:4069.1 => 1.86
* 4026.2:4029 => 1.93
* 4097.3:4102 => 1.2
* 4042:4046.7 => 1.76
